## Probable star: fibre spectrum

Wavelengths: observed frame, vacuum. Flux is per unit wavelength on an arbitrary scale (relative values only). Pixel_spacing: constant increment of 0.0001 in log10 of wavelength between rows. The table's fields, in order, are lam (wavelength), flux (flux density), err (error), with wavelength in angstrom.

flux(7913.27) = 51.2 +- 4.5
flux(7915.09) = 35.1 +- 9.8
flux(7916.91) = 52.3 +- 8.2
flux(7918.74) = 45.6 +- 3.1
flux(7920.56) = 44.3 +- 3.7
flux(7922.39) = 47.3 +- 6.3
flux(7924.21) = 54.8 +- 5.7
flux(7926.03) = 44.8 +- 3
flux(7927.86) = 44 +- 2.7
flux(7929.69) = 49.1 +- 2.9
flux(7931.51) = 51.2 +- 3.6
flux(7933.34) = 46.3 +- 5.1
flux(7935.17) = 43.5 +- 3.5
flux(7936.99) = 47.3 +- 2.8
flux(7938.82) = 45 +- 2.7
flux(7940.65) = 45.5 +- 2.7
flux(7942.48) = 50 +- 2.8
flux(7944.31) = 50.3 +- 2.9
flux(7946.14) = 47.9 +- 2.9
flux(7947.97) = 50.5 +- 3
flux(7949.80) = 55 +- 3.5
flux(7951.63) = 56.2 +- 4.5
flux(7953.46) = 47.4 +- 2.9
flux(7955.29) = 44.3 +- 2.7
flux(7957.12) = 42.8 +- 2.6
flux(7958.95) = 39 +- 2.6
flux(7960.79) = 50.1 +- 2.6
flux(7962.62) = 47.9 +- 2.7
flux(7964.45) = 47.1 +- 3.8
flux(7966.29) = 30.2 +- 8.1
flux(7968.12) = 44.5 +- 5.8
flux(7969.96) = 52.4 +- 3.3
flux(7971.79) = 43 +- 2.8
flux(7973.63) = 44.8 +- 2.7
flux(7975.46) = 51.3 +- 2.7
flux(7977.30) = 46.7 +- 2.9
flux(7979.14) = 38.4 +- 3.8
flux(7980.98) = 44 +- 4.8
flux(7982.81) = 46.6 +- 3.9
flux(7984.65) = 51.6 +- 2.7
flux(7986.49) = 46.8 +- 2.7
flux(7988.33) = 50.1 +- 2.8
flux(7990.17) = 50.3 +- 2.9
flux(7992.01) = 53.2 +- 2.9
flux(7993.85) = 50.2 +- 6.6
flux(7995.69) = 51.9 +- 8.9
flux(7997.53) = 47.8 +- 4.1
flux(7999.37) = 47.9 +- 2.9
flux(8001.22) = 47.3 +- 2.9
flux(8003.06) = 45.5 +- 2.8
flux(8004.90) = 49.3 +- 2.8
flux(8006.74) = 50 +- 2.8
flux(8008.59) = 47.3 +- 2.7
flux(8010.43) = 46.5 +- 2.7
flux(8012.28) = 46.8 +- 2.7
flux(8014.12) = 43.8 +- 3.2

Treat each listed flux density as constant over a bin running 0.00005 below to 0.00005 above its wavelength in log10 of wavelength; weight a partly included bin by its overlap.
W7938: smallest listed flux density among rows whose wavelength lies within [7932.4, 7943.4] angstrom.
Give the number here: 43.5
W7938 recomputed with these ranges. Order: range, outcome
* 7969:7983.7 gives 38.4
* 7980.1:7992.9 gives 44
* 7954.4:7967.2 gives 30.2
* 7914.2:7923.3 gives 35.1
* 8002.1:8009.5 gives 45.5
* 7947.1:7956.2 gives 44.3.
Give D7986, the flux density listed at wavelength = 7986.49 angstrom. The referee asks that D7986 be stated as 46.8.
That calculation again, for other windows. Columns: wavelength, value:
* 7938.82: 45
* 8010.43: 46.5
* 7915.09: 35.1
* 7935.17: 43.5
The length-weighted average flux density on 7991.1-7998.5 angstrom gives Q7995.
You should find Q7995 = 50.8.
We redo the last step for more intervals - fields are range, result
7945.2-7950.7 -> 51.1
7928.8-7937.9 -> 47.5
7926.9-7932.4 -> 48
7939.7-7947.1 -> 48.4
